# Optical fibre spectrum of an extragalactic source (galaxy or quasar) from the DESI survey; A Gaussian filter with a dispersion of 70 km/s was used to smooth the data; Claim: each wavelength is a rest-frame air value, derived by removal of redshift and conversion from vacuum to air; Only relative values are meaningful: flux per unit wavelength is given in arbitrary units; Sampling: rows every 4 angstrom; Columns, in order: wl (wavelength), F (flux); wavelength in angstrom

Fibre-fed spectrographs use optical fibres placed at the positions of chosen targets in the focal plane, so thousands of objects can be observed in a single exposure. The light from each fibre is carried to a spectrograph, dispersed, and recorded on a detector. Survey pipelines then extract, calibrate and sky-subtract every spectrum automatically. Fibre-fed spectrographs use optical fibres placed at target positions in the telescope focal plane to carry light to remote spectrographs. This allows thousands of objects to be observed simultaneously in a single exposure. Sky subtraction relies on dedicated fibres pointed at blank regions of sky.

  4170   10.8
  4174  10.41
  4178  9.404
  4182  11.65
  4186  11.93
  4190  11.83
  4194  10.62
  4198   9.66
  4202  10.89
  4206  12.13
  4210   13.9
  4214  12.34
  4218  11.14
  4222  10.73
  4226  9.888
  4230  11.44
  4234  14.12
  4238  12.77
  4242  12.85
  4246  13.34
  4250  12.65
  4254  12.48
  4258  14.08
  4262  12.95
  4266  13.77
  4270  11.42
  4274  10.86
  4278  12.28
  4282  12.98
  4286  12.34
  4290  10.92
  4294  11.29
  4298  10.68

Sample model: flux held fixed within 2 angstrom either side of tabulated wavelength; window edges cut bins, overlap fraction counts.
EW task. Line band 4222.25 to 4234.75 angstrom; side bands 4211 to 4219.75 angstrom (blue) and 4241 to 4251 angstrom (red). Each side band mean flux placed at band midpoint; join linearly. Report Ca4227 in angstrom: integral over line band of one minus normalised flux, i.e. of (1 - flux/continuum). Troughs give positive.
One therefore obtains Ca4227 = 1.01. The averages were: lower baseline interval 12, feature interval 11.4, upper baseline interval 13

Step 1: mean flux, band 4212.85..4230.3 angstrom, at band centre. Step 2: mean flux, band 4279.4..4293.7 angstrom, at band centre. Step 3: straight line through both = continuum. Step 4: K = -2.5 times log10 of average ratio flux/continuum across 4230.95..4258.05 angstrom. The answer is -0.151 mag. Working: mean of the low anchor 11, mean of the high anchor 12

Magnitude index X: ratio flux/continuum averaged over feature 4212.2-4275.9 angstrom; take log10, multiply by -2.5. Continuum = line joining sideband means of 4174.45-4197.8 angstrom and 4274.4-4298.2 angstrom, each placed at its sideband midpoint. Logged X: -0.081 mag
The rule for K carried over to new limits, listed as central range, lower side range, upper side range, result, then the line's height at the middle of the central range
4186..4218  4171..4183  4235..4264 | -0.03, 11.3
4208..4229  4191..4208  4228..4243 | 0.02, 11.9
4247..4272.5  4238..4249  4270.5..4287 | -0.03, 12.6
